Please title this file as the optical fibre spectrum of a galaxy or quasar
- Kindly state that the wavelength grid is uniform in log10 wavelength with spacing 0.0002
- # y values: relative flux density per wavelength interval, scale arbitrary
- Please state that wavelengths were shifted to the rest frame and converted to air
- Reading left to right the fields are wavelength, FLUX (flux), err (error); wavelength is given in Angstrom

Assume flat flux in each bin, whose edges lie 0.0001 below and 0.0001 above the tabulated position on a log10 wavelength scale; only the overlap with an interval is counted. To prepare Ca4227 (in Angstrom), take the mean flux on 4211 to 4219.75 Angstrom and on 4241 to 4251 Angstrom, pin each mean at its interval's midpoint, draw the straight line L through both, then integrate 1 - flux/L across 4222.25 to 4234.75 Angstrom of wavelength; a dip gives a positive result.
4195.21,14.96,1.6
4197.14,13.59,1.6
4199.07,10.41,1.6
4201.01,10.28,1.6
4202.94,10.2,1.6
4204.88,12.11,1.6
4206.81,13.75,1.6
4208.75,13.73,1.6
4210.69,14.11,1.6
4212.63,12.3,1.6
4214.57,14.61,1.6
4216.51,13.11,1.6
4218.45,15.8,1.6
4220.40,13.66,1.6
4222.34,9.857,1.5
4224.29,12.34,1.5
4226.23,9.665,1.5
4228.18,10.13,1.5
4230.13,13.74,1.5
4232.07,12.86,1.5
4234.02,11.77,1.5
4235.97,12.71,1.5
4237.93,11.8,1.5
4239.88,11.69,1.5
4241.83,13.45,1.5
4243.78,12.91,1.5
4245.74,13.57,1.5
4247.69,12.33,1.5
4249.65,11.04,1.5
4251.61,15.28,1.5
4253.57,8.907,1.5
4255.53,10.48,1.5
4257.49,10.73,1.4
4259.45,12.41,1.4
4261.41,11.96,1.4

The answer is 1.7 Angstrom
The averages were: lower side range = 14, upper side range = 12.7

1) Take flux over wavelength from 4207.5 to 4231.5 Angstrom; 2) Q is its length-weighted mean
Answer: 12.8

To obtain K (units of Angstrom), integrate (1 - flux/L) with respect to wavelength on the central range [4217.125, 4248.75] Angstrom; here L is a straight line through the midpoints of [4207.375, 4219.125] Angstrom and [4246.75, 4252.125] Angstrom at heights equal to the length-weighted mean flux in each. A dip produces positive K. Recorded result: 2.0 Angstrom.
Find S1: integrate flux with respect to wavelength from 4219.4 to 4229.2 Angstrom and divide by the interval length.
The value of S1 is 11.1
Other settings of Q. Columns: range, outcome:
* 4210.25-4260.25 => 12.3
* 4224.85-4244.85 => 12.1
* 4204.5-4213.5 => 13.3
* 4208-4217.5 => 13.6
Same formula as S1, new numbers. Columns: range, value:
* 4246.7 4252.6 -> 12.9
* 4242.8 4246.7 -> 13.2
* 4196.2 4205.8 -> 11.3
